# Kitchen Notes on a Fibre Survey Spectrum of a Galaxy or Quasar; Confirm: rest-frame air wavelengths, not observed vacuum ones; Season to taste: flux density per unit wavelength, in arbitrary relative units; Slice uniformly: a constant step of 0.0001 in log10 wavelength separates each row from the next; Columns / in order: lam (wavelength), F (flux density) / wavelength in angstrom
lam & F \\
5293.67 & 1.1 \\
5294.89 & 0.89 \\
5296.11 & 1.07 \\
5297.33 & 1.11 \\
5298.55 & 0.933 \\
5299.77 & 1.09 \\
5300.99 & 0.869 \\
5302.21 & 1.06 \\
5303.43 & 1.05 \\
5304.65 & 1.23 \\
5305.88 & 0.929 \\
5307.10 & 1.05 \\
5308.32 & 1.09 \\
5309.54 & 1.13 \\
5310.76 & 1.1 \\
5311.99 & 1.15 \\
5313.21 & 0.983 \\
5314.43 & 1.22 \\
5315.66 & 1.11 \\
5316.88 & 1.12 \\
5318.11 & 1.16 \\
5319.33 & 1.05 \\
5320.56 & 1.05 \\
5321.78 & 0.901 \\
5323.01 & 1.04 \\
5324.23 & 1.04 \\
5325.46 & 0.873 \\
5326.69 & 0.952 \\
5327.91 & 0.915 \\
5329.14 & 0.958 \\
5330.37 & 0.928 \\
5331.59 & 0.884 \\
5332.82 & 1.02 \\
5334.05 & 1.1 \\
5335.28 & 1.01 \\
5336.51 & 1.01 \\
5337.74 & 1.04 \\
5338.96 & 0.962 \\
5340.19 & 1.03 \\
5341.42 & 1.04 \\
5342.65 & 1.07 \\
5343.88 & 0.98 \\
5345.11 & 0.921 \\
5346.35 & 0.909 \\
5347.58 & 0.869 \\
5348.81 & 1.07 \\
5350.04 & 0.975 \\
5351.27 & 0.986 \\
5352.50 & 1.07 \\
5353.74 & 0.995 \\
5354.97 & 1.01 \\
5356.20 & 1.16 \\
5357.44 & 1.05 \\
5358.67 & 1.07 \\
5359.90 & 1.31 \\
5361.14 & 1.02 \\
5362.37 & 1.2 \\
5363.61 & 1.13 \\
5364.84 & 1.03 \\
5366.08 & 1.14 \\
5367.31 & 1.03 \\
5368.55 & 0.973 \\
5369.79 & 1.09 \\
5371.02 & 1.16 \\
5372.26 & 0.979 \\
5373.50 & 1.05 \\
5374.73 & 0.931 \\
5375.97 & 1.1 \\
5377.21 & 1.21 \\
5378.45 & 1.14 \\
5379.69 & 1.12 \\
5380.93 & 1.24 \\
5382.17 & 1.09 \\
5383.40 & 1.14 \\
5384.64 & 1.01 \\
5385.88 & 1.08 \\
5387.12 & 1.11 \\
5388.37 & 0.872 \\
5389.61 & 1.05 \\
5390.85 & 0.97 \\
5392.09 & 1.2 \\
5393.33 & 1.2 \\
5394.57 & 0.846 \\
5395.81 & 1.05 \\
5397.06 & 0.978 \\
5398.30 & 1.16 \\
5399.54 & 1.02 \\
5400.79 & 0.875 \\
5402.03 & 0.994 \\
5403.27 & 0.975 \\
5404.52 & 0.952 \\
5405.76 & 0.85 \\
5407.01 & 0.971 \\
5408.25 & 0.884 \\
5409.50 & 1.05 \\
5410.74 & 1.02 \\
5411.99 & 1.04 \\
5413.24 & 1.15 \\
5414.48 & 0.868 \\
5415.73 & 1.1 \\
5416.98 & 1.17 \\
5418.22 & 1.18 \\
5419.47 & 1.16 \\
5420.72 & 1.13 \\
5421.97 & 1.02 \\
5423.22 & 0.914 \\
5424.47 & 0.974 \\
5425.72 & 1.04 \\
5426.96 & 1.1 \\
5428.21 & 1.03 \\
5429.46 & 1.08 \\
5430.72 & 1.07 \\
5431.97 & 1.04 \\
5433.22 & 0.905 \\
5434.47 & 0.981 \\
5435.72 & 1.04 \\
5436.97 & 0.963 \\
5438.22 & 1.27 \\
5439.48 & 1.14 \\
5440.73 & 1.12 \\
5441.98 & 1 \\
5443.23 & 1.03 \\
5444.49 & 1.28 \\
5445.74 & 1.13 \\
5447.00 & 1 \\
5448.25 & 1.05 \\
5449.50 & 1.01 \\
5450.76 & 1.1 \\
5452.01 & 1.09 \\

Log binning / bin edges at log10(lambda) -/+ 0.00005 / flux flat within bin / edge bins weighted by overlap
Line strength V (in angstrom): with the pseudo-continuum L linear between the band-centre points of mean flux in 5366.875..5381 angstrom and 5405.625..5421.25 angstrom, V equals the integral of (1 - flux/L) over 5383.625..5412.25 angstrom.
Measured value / 1.4 angstrom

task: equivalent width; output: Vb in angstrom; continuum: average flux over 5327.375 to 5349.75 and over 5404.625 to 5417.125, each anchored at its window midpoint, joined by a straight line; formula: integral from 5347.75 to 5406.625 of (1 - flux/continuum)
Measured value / -3.6 angstrom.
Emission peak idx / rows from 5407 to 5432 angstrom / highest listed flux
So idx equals 1.18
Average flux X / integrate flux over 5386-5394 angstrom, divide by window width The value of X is 1.07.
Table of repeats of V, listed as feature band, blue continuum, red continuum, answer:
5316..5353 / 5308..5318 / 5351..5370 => 3.41 angstrom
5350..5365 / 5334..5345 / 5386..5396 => -0.83 angstrom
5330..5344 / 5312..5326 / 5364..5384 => 0.76 angstrom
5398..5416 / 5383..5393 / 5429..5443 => 1.13 angstrom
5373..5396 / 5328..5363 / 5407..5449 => -0.81 angstrom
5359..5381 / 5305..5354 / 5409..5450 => -1.33 angstrom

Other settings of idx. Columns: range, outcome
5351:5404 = 1.31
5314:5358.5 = 1.22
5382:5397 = 1.2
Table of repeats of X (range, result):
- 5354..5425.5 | 1.06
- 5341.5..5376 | 1.04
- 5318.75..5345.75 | 0.989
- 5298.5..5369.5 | 1.04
